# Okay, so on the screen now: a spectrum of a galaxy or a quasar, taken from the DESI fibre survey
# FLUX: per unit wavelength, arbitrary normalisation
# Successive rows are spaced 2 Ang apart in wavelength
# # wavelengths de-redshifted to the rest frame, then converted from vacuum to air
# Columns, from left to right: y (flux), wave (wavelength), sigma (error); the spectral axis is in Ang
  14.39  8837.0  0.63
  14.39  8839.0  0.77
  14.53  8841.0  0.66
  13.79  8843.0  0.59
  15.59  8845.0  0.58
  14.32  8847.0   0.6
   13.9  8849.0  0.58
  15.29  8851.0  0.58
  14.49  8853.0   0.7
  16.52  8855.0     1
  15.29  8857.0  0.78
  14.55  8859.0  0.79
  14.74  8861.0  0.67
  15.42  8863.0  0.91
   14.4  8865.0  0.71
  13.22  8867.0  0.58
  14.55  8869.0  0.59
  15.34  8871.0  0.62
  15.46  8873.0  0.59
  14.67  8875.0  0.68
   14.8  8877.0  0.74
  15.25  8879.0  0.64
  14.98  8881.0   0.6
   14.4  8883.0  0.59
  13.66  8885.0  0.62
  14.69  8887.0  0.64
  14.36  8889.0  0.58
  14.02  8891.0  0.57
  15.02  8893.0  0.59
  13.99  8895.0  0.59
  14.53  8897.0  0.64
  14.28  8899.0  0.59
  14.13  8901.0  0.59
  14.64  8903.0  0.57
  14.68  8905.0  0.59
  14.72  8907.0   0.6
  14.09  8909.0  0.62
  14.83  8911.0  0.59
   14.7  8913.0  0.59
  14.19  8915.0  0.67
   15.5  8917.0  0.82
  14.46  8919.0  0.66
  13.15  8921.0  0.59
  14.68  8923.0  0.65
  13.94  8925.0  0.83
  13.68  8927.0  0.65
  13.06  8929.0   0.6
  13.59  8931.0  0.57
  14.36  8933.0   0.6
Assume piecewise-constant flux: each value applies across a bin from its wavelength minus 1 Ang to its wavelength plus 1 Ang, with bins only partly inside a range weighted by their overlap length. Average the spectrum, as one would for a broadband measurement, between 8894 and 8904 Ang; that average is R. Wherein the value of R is 14.3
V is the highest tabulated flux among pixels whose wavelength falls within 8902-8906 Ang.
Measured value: 14.68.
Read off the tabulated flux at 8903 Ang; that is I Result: 14.64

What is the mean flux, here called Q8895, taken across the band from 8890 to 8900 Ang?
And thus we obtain 14.4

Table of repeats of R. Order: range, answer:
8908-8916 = 14.5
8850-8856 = 15.4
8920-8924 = 13.9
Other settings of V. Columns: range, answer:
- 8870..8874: 15.46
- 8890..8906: 15.02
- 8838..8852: 15.59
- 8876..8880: 15.25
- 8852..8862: 16.52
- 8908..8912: 14.83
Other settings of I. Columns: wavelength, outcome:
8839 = 14.39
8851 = 15.29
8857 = 15.29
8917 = 15.5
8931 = 13.59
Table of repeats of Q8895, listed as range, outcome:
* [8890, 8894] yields 14.5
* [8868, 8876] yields 15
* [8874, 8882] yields 14.9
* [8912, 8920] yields 14.7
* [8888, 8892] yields 14.2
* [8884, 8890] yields 14.2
